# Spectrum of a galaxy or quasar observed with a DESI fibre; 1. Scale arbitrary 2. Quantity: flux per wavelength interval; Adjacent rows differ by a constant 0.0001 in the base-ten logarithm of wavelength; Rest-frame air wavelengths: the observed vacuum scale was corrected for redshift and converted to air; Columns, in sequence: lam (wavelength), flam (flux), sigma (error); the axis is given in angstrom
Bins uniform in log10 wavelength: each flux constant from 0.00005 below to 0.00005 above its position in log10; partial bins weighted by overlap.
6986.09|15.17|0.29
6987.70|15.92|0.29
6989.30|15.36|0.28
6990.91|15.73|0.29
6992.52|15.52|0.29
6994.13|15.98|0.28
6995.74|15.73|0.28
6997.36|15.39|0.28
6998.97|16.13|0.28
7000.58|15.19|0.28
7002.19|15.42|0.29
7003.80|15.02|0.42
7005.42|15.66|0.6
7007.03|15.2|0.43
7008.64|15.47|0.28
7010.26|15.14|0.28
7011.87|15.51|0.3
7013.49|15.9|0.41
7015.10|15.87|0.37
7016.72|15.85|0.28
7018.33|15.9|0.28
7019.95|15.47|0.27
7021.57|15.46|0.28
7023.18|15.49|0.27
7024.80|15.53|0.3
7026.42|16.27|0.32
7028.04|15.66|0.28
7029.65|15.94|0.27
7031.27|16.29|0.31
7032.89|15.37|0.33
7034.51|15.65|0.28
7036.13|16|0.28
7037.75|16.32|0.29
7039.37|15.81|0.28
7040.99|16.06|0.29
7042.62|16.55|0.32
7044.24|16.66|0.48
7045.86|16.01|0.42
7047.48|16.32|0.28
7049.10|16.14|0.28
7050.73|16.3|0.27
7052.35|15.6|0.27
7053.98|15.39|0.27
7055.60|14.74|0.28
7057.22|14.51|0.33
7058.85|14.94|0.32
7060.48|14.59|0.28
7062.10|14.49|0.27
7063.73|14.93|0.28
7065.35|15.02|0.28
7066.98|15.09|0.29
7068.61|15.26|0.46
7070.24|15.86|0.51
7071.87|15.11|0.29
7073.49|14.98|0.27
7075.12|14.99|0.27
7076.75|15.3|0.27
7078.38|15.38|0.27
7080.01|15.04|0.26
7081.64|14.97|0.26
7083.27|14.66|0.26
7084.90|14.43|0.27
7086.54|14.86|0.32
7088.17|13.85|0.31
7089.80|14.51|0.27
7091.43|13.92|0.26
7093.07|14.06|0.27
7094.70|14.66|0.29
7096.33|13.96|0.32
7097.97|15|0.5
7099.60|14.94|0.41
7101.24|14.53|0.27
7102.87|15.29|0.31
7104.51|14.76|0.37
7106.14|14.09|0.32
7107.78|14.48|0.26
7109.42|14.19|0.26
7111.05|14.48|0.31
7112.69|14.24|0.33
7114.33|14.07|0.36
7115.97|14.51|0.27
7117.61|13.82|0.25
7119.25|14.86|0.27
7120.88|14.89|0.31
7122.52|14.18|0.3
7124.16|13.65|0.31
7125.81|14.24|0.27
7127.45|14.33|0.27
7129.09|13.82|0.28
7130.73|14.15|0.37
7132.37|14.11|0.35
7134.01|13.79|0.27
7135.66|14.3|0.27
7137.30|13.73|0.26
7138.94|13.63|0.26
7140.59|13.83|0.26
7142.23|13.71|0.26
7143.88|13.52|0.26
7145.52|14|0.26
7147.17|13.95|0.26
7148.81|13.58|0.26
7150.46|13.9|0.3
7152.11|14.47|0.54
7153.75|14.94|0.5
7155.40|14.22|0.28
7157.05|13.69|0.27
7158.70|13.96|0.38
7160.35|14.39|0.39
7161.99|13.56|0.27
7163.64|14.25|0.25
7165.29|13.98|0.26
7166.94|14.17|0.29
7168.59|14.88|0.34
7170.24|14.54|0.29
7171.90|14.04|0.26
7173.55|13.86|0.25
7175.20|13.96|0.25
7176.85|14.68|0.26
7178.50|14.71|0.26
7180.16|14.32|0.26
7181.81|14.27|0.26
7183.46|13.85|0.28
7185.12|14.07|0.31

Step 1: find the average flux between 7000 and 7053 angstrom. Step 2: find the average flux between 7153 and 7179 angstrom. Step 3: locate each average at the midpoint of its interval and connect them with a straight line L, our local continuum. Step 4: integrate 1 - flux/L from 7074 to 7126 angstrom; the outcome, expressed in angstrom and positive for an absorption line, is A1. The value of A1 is 1.5 angstrom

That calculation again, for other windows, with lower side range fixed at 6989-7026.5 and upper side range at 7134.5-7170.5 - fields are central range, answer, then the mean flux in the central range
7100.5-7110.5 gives -0.01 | 14.6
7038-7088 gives -1.09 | 15.3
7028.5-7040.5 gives -0.48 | 15.9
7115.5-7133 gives 0.14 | 14.2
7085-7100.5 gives 0.27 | 14.4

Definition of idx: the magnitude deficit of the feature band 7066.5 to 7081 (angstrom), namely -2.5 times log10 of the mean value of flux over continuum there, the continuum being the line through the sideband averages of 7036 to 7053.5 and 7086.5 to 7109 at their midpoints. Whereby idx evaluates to 0.00 mag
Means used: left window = 16.1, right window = 14.5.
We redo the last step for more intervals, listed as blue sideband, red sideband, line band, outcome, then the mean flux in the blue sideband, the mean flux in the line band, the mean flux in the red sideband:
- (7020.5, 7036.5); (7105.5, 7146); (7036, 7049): -0.05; 15.8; 16.2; 14.1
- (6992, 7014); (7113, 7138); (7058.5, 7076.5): -0.02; 15.5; 15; 14.2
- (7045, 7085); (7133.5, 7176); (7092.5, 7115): 0.02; 15.2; 14.5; 14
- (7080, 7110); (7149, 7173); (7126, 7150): 0.03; 14.5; 13.9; 14.2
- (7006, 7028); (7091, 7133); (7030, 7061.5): -0.04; 15.6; 15.7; 14.4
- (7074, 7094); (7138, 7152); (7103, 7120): -0.01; 14.7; 14.4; 13.8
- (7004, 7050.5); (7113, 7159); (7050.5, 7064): 0.02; 15.8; 15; 14.1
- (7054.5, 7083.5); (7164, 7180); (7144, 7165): 0.03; 15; 14.1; 14.3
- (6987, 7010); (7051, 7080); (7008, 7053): -0.04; 15.5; 15.9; 15.1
